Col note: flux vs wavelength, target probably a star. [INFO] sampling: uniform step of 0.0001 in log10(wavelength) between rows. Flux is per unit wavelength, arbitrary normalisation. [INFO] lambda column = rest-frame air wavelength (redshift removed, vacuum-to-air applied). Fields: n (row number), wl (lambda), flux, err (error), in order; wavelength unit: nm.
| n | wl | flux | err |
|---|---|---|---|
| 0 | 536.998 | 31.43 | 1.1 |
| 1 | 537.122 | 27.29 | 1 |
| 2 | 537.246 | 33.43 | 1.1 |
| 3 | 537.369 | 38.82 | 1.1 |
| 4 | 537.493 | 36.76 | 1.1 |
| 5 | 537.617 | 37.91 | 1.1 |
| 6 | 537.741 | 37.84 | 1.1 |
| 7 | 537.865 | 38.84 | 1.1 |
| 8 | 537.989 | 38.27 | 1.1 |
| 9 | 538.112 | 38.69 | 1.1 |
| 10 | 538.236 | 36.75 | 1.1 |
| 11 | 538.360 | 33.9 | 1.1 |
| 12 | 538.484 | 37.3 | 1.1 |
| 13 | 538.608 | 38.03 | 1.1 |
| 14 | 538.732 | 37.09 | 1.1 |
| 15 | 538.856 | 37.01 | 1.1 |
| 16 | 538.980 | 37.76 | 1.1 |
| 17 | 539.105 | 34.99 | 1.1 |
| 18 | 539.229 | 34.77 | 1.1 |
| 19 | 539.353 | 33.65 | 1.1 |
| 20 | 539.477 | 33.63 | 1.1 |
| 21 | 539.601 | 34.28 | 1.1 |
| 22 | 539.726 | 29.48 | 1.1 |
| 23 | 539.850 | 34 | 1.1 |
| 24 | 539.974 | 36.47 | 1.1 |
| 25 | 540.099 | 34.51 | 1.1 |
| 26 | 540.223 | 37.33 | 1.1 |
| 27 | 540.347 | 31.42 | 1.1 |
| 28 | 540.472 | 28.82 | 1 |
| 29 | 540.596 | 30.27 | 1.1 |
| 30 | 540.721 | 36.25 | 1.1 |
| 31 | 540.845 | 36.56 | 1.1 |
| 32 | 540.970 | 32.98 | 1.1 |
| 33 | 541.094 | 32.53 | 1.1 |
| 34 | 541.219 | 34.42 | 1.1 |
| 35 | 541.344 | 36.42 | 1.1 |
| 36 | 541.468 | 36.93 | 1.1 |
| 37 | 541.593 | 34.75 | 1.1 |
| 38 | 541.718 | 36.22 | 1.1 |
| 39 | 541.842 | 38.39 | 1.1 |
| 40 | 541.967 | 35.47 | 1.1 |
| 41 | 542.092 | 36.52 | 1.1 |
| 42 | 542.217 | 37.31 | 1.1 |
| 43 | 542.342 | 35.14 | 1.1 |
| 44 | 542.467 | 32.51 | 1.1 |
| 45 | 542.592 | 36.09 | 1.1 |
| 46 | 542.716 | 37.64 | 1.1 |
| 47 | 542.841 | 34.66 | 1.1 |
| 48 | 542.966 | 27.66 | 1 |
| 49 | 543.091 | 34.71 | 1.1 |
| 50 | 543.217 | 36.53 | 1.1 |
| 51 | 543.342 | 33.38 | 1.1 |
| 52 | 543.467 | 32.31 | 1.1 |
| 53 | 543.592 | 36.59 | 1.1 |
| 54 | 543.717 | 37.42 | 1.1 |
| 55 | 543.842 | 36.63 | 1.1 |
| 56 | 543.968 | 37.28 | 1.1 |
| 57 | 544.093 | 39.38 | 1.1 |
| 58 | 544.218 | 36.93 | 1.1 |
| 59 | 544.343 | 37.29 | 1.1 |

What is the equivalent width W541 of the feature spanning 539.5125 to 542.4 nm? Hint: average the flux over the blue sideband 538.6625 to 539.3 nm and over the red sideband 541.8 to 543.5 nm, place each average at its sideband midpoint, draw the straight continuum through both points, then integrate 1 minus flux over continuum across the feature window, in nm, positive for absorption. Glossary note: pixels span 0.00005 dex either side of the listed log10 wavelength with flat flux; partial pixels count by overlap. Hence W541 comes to 0.072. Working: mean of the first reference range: 36.3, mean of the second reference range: 34.9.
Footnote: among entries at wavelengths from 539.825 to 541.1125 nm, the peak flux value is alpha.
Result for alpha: 37.33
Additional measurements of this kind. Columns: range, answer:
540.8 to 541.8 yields 36.93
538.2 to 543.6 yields 38.39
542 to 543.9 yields 37.64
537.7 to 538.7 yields 38.84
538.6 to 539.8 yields 38.03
